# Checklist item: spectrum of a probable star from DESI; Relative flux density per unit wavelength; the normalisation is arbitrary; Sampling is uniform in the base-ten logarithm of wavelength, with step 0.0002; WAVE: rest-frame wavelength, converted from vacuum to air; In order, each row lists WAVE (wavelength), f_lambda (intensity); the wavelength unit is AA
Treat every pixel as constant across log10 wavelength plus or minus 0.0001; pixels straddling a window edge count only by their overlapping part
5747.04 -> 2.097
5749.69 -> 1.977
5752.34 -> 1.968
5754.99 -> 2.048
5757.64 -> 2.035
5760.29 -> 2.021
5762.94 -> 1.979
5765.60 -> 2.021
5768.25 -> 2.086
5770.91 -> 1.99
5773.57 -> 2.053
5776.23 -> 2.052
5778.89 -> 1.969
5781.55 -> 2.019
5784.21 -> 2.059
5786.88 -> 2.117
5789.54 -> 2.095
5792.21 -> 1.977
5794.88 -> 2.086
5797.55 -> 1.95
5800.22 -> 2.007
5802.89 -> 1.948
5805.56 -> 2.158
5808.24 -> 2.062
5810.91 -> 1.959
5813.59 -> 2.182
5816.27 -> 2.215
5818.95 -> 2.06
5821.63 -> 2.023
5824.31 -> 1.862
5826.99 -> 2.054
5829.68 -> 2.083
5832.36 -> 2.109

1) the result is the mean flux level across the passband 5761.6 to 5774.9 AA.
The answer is 2.03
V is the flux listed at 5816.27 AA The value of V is 2.215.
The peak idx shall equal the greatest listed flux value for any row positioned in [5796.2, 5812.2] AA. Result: 2.158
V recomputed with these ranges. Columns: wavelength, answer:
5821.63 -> 2.023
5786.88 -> 2.117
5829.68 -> 2.083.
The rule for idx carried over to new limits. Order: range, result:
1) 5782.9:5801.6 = 2.117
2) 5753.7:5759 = 2.048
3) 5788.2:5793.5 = 2.095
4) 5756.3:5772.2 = 2.086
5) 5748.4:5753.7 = 1.977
